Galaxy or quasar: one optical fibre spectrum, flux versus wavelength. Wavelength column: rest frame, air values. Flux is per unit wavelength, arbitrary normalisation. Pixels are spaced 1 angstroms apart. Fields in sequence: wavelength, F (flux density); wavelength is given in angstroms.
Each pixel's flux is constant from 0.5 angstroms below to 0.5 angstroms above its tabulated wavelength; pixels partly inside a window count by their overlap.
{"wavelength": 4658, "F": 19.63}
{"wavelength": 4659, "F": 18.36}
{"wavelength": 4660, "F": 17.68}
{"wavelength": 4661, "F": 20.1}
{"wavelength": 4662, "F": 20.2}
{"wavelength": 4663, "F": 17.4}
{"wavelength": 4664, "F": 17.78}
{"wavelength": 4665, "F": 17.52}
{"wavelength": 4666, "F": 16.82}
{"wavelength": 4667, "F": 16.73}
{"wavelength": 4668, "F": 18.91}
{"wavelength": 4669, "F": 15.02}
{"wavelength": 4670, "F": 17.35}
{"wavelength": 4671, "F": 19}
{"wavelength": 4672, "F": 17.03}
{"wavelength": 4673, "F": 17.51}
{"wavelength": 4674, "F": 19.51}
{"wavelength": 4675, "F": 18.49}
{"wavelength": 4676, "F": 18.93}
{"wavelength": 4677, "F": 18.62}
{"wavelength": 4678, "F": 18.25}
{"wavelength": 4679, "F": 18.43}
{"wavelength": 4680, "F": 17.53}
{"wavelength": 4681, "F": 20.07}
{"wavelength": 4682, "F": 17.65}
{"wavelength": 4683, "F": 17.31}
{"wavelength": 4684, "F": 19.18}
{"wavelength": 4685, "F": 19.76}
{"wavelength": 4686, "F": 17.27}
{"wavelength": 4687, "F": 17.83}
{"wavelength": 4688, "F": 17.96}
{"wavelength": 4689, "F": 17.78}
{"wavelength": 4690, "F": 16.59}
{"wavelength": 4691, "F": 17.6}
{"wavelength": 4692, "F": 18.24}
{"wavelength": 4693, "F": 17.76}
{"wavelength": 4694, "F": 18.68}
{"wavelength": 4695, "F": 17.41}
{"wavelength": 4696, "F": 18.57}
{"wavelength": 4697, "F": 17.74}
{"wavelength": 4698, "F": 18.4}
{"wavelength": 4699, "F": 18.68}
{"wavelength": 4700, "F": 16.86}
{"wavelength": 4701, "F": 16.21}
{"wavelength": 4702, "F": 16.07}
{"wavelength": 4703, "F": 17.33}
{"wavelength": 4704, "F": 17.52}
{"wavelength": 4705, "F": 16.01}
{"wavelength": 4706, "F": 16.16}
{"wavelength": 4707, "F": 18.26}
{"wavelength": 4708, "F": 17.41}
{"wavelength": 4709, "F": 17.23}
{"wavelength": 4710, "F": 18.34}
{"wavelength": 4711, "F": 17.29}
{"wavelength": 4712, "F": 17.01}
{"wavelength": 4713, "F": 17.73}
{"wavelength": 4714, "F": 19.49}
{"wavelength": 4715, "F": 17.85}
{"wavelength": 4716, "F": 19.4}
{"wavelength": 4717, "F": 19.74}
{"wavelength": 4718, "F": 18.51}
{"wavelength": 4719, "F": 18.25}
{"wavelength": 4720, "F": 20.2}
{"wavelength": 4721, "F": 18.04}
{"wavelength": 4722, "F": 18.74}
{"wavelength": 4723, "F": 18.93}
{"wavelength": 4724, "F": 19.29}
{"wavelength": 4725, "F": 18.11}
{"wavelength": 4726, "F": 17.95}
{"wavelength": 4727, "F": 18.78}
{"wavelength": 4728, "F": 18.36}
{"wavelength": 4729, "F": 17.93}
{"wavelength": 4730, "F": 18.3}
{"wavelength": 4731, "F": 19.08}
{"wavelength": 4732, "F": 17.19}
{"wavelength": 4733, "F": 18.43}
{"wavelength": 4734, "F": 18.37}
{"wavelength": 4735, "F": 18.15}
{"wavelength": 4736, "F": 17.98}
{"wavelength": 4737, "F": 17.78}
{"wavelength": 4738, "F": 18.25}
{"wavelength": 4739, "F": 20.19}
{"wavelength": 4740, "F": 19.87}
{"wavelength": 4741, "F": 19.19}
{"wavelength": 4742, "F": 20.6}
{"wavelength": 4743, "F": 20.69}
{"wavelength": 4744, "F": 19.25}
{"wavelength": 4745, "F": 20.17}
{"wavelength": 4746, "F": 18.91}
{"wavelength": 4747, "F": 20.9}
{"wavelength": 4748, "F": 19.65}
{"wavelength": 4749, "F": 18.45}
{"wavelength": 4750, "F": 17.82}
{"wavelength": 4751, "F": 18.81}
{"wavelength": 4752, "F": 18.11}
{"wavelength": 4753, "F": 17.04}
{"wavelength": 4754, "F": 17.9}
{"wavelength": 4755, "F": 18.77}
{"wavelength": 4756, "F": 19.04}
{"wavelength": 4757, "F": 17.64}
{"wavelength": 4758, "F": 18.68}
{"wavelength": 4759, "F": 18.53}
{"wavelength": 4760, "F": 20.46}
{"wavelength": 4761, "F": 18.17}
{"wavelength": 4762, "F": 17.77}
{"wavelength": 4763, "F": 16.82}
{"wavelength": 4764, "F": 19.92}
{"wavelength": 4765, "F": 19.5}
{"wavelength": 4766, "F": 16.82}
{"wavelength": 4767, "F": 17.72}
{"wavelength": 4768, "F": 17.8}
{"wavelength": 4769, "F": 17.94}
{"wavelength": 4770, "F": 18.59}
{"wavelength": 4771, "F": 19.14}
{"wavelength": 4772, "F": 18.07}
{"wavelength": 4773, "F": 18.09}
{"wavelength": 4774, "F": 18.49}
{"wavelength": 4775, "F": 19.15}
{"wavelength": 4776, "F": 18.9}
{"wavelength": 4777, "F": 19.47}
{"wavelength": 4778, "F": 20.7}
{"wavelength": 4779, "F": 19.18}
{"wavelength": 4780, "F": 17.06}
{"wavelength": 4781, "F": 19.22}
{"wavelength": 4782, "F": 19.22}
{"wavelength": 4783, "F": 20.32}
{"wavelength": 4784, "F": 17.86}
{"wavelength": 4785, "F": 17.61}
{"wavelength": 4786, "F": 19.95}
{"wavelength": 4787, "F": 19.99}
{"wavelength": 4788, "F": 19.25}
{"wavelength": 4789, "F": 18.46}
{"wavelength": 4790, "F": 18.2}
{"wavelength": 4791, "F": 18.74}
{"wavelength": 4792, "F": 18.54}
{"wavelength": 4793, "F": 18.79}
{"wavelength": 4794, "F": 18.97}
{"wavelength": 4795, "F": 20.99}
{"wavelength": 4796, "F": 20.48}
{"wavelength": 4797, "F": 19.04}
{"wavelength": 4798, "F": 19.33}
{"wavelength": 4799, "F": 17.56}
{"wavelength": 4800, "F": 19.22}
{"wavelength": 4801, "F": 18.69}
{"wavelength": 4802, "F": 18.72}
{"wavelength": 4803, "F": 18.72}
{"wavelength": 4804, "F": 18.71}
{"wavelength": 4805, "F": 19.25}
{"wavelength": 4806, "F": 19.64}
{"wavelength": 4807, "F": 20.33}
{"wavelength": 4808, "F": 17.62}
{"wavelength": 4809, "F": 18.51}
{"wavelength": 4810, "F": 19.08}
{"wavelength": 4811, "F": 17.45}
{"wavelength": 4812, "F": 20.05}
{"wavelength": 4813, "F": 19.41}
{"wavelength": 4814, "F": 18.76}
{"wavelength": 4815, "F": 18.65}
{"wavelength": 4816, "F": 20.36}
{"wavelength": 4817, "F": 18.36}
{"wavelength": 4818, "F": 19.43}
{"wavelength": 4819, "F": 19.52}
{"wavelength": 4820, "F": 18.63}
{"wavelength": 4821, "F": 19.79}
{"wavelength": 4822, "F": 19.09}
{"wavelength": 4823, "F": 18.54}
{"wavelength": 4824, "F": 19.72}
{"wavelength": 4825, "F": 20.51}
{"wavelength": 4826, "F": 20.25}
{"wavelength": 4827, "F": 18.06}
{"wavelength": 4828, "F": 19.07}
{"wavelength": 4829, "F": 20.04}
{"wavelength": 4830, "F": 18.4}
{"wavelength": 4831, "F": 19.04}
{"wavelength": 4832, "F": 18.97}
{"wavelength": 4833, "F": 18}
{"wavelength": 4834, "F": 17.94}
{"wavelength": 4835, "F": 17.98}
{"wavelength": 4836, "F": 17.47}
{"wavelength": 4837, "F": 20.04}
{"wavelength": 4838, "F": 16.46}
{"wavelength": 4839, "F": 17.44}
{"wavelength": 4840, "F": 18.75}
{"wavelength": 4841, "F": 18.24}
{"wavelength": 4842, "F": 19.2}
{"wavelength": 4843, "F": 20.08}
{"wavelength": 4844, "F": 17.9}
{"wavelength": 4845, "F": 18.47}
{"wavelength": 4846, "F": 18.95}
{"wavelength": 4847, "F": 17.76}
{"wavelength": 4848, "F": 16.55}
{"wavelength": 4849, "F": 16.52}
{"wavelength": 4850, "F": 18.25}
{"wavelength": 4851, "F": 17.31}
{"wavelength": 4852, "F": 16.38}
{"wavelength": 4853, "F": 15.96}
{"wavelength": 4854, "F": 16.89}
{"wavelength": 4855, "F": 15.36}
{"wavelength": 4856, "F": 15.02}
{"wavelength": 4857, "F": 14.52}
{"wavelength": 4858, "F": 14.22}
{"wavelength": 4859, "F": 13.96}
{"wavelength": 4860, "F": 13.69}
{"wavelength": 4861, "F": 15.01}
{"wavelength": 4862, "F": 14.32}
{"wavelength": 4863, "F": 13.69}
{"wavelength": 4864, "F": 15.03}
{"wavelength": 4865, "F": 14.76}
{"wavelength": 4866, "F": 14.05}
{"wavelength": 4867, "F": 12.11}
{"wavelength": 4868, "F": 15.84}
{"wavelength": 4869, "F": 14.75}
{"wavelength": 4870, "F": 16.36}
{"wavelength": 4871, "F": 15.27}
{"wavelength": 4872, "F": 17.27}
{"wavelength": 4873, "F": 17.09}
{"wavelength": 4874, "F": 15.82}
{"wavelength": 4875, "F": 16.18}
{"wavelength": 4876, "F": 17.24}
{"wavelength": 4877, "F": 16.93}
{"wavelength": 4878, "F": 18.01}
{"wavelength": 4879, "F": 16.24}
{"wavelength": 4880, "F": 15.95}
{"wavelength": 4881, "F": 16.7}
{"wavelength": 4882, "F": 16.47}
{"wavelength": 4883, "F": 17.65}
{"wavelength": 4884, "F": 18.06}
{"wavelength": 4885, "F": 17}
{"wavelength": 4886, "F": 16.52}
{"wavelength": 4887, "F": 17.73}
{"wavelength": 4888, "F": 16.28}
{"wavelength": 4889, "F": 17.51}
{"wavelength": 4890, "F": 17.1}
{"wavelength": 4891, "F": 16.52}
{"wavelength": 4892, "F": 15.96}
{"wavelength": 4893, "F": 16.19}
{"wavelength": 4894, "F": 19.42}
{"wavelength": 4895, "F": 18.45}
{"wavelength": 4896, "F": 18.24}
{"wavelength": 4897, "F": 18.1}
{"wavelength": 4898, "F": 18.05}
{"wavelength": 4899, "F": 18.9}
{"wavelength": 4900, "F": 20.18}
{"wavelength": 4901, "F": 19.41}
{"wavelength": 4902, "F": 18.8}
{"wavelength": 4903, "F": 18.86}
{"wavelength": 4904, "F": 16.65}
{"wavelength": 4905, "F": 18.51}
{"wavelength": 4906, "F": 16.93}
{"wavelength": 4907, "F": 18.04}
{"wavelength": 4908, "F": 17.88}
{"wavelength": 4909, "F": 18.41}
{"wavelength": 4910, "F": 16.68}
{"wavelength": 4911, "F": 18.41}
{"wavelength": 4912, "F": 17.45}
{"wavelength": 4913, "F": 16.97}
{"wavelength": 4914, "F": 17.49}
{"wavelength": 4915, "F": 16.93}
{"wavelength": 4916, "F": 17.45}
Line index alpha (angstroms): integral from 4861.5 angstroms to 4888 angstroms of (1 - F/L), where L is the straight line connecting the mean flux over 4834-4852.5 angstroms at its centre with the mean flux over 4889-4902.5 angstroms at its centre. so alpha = 2.9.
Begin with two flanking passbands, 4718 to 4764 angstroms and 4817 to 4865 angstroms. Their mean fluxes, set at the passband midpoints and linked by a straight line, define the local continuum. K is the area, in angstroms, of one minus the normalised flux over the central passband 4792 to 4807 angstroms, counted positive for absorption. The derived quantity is -0.9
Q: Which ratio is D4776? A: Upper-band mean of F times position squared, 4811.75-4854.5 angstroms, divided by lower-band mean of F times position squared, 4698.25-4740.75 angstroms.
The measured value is 1.1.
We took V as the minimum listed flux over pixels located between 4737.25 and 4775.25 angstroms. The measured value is 16.82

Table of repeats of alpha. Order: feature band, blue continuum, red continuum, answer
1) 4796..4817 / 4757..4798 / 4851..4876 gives -1.6 angstroms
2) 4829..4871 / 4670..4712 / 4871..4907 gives 2.1 angstroms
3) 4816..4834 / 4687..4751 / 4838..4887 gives -2.4 angstroms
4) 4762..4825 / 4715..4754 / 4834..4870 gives -4.8 angstroms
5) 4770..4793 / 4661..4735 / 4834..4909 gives -1.8 angstroms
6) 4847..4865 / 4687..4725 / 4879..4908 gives 2.2 angstroms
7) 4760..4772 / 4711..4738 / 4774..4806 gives 0.3 angstroms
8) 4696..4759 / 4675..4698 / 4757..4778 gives -0.1 angstroms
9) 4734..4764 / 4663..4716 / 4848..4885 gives -3.0 angstroms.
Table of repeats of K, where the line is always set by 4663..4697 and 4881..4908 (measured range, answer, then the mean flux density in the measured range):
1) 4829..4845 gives -0.6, 18.4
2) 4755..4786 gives -1.3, 18.6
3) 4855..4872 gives 3.0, 14.6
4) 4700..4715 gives 0.5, 17.3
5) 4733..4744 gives -0.7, 19.1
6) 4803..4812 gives -0.5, 18.9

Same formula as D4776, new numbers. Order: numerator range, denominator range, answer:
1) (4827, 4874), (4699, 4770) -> 0.96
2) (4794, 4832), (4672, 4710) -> 1.13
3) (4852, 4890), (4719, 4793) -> 0.89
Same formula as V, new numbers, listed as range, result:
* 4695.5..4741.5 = 16.01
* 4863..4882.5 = 12.11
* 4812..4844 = 16.46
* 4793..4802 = 17.56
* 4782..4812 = 17.45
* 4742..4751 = 17.82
